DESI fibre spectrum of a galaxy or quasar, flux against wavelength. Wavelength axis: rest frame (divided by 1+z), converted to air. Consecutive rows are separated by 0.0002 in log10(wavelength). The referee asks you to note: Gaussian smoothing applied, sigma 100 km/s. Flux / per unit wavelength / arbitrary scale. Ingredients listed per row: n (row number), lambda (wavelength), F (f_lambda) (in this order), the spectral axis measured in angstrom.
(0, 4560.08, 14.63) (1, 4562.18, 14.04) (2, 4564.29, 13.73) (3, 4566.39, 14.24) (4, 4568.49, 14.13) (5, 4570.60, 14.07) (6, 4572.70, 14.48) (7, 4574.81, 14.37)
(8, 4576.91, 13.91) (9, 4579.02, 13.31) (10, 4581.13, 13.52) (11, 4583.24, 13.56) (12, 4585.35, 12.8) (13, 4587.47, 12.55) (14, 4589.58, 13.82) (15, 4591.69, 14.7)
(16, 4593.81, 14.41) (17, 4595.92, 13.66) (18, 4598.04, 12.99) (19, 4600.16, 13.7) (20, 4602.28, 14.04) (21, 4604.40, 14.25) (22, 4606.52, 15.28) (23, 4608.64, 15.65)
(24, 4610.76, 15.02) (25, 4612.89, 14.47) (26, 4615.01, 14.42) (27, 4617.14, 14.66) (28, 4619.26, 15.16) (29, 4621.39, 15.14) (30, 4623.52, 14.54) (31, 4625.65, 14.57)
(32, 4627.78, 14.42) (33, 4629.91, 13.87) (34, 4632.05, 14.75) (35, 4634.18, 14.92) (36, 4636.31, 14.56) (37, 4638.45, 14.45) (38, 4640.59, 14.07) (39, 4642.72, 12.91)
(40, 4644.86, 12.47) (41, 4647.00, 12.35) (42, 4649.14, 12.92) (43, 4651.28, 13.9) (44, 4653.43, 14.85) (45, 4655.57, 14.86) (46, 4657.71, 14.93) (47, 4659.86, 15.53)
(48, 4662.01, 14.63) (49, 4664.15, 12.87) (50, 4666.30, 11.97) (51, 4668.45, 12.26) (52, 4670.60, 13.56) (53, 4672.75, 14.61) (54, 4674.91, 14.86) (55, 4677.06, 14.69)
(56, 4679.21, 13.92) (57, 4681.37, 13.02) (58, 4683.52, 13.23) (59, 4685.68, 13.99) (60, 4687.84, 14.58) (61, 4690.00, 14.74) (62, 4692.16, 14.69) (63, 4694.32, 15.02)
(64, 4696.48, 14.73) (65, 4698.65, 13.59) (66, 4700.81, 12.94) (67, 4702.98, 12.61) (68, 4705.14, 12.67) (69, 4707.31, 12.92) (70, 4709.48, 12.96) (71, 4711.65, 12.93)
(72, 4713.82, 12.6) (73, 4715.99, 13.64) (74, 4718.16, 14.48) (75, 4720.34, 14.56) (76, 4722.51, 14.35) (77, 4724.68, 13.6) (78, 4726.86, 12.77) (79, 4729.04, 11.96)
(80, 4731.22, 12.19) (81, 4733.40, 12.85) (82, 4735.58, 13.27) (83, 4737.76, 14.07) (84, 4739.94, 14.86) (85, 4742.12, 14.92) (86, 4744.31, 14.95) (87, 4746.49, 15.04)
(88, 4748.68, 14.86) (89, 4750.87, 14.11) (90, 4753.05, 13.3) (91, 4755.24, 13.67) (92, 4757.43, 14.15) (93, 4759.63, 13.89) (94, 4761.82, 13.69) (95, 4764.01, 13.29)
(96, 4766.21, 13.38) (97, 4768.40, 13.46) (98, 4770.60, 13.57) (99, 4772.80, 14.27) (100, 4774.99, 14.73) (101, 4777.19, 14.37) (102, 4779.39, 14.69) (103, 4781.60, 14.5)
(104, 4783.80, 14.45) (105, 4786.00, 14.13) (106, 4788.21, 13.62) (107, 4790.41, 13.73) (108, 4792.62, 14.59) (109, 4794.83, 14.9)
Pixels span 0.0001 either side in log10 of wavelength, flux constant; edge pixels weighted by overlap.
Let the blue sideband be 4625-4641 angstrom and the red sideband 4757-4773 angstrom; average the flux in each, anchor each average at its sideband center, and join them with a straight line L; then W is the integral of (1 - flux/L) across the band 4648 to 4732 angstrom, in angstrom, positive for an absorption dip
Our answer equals 2.3 angstrom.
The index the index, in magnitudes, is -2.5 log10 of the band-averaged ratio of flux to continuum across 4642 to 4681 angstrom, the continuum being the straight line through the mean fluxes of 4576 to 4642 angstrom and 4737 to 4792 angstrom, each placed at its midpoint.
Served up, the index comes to 0.03 mag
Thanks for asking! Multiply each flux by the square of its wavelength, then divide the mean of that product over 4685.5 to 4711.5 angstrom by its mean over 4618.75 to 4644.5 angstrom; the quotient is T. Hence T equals 0.98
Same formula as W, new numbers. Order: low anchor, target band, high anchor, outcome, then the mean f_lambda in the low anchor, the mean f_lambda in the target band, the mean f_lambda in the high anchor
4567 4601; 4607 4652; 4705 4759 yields -1.7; 13.8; 14.3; 13.7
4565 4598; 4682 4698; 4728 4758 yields -0.6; 13.8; 14.4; 13.9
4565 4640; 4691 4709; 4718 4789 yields 0.5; 14.2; 13.6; 13.9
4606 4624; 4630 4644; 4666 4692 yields 0.3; 14.9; 14.2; 13.9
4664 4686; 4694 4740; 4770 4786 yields 1.7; 13.6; 13.4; 14.4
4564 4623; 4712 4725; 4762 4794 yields 0.2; 14.2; 13.8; 14.1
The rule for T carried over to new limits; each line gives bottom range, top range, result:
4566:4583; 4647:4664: 1.06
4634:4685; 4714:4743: 1.01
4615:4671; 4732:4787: 1.05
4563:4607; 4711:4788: 1.07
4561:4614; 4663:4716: 1.01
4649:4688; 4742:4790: 1.05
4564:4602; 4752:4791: 1.10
